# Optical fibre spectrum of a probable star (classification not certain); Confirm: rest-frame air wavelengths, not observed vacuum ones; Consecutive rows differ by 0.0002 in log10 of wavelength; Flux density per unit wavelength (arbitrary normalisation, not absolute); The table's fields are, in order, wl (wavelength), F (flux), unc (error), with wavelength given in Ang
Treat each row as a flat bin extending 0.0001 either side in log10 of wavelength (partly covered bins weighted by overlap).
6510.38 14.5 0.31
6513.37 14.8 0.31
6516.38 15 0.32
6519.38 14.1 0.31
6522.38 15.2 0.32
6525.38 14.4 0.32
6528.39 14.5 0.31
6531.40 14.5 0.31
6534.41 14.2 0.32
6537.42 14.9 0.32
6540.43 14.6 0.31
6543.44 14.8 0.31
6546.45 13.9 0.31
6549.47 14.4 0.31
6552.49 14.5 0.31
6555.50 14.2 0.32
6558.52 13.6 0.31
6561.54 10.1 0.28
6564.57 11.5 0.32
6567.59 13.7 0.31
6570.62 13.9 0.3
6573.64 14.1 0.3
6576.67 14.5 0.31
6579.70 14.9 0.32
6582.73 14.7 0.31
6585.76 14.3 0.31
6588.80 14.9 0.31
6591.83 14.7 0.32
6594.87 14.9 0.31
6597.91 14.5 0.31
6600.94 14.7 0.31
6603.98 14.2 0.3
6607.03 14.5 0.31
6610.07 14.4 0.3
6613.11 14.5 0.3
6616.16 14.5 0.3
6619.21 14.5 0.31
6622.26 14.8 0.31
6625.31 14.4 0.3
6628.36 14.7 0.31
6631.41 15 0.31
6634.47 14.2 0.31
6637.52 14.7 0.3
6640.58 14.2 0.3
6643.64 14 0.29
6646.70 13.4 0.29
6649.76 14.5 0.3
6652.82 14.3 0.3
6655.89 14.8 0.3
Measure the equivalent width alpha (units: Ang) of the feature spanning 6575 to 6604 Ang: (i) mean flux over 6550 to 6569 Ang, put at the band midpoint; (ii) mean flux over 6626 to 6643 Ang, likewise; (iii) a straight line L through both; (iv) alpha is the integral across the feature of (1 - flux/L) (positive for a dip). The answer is -2.2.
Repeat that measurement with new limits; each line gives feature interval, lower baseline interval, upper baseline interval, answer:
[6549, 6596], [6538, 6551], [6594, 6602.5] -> 2.2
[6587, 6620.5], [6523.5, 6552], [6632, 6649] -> -0.7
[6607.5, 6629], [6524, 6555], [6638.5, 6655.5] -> -0.5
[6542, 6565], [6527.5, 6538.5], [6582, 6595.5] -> 1.8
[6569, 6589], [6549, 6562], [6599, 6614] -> -0.7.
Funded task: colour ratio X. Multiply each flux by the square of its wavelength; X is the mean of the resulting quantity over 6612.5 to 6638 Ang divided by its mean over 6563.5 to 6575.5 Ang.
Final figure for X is 1.1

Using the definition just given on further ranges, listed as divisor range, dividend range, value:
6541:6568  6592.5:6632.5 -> 1.10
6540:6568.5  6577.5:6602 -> 1.10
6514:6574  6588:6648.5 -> 1.06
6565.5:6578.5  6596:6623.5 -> 1.05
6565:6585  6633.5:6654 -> 1.02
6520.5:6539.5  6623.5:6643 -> 1.03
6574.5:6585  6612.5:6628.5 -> 1.01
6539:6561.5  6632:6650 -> 1.04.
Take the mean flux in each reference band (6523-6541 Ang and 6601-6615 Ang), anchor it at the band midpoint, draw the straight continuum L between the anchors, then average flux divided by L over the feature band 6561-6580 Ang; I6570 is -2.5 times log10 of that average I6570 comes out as 0.09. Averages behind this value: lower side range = 14.5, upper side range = 14.4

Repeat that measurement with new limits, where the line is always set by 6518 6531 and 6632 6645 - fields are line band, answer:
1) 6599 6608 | -0.01 mag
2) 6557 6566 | 0.23 mag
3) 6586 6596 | -0.02 mag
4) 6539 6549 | 0.01 mag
